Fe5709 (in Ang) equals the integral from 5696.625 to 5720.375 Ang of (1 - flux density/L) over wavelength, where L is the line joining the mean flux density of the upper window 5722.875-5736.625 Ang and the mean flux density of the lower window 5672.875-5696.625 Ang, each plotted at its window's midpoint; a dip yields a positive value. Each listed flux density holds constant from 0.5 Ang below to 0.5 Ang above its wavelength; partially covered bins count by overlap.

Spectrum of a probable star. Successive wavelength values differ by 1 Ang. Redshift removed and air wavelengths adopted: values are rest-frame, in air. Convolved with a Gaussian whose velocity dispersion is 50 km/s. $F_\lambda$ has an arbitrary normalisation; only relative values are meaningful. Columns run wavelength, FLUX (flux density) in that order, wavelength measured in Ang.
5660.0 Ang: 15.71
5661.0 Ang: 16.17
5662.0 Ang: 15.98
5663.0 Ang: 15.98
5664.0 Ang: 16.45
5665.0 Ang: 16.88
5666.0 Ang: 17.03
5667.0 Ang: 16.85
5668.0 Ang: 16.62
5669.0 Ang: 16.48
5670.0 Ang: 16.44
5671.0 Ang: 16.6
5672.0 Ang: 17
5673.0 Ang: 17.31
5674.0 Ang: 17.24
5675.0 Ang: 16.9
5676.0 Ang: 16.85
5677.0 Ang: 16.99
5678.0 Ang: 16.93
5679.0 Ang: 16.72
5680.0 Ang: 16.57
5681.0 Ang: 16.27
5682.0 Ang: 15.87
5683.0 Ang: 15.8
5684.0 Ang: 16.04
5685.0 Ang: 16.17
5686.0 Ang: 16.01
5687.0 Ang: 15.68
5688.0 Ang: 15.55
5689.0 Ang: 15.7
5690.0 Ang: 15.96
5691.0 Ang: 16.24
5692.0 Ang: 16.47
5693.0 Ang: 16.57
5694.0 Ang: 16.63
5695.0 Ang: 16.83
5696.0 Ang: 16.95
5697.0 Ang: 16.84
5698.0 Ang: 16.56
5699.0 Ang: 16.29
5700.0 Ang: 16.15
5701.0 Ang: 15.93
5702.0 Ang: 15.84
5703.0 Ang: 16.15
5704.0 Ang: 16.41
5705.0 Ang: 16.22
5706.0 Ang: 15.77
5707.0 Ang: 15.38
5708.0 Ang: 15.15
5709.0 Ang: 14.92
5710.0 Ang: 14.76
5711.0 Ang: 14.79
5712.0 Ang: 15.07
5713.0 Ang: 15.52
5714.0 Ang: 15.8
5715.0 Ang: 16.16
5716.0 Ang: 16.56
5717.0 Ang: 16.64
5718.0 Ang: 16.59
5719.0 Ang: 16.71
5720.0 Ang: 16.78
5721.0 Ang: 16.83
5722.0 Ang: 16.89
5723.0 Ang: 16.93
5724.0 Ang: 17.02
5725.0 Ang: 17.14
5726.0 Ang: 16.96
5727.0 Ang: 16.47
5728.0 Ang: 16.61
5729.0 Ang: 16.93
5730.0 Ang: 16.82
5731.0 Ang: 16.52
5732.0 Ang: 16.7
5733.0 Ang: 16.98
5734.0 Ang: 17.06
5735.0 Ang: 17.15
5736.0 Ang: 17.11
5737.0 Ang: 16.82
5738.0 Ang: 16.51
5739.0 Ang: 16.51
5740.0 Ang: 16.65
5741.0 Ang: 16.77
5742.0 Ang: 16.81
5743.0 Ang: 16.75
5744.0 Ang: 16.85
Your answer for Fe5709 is 1.0 Ang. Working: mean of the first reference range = 16.4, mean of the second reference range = 16.9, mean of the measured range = 15.9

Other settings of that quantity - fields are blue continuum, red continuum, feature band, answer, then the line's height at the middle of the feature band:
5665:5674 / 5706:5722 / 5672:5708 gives 0.1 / 16.4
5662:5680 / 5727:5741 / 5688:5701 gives 0.3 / 16.8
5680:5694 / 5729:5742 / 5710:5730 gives 0.2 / 16.6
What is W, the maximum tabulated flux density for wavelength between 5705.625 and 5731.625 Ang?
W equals 17.14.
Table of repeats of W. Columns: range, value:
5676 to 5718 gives 16.99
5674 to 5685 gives 17.24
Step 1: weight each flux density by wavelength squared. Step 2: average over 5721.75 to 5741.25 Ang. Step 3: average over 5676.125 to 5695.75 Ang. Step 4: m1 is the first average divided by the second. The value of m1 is 1.05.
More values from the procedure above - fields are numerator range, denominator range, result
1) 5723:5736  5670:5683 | 1.03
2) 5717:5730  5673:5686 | 1.03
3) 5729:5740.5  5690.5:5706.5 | 1.04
